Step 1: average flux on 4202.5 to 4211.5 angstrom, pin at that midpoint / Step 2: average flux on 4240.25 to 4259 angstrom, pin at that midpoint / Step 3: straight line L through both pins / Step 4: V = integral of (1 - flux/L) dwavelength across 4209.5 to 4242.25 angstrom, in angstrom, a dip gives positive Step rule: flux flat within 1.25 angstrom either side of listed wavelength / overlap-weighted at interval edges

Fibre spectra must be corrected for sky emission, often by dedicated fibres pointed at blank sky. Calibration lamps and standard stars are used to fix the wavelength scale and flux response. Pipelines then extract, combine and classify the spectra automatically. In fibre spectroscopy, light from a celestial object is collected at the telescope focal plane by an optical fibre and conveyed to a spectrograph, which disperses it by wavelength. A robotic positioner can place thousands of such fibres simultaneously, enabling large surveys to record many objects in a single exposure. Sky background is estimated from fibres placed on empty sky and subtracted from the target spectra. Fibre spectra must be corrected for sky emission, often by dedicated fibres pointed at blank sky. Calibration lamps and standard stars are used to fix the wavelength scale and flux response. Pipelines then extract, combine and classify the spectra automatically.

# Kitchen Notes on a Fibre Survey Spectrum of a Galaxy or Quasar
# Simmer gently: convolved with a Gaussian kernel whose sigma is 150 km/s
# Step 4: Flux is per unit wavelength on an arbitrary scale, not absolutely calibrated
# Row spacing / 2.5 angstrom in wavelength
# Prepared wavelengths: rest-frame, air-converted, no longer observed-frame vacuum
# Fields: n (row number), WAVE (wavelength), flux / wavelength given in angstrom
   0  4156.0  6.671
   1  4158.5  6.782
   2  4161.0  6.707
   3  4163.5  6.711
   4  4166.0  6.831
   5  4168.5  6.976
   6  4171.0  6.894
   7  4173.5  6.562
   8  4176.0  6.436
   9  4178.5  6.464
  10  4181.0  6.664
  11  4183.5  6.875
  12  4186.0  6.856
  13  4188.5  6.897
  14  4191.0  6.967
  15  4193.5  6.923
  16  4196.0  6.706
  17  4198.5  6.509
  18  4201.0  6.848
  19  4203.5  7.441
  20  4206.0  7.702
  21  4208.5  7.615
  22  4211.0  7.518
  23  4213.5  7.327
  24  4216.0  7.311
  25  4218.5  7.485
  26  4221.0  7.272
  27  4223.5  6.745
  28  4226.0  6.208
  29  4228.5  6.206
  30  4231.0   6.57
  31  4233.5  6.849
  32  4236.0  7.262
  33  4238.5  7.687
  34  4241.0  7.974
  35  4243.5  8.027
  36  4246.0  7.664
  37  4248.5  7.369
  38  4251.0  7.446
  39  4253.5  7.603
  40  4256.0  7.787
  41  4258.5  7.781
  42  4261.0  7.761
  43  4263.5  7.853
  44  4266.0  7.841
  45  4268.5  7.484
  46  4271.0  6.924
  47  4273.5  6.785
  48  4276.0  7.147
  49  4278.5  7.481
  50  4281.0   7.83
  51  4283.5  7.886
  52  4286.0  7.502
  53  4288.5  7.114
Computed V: 2.2 angstrom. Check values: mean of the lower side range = 7.58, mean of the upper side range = 7.7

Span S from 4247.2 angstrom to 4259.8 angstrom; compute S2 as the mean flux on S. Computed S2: 7.6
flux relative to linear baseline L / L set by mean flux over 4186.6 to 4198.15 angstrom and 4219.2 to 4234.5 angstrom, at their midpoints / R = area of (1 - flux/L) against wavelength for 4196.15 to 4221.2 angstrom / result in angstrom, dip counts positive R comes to -1.9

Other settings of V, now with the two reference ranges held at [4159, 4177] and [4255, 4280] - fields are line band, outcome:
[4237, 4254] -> -0.8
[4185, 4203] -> 0.2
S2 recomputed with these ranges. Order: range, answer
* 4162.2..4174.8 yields 6.79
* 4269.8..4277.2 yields 6.95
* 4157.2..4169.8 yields 6.8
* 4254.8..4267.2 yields 7.8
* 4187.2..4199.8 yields 6.8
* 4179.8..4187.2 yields 6.8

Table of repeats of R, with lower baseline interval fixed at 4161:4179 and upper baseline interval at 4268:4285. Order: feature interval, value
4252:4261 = -0.6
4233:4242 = -0.5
